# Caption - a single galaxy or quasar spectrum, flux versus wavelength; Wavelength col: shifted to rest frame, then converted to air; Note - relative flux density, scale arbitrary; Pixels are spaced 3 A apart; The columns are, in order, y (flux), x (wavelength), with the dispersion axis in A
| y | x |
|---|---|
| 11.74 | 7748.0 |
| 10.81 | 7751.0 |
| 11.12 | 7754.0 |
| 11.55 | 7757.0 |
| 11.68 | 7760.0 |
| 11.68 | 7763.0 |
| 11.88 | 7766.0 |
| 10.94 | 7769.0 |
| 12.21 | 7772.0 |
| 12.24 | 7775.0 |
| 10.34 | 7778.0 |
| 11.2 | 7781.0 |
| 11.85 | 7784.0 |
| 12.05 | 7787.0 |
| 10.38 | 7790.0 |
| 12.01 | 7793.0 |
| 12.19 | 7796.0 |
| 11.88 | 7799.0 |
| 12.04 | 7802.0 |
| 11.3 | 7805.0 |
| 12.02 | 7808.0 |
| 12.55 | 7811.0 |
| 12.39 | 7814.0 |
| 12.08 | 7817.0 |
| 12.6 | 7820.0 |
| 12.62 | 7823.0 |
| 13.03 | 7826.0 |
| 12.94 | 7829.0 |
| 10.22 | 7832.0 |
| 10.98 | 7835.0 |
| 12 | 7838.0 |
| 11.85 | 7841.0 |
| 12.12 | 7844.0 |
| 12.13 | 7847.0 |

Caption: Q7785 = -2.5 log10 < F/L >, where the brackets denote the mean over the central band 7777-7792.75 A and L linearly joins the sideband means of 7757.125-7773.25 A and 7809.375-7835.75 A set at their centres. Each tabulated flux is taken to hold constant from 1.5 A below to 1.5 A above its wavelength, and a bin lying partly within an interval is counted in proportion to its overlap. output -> 0.05 mag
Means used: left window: 11.7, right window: 12.2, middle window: 11.3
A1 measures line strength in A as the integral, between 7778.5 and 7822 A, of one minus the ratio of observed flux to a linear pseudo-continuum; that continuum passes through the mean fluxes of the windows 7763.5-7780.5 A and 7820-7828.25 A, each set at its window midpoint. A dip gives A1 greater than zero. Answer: 1.2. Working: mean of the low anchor 11.5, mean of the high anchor 12.8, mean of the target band 11.9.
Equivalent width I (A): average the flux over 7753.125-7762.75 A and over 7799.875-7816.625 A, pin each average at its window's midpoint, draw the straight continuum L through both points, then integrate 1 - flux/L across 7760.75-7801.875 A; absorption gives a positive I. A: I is 0.5 A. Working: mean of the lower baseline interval 11.5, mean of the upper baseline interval 12.1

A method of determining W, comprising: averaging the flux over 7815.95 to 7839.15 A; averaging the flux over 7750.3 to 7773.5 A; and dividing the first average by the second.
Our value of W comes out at 1.05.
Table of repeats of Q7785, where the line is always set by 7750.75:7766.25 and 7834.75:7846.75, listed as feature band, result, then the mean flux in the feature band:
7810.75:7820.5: -0.06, 12.4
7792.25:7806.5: -0.02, 11.9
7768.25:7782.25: 0.01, 11.4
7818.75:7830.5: -0.09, 12.8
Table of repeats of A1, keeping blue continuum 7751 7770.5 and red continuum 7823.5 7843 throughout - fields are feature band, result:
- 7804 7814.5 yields -0.3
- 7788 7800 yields 0.0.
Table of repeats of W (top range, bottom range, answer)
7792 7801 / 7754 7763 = 1.04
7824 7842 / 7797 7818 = 0.98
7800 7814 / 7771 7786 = 1.04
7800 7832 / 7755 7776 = 1.05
